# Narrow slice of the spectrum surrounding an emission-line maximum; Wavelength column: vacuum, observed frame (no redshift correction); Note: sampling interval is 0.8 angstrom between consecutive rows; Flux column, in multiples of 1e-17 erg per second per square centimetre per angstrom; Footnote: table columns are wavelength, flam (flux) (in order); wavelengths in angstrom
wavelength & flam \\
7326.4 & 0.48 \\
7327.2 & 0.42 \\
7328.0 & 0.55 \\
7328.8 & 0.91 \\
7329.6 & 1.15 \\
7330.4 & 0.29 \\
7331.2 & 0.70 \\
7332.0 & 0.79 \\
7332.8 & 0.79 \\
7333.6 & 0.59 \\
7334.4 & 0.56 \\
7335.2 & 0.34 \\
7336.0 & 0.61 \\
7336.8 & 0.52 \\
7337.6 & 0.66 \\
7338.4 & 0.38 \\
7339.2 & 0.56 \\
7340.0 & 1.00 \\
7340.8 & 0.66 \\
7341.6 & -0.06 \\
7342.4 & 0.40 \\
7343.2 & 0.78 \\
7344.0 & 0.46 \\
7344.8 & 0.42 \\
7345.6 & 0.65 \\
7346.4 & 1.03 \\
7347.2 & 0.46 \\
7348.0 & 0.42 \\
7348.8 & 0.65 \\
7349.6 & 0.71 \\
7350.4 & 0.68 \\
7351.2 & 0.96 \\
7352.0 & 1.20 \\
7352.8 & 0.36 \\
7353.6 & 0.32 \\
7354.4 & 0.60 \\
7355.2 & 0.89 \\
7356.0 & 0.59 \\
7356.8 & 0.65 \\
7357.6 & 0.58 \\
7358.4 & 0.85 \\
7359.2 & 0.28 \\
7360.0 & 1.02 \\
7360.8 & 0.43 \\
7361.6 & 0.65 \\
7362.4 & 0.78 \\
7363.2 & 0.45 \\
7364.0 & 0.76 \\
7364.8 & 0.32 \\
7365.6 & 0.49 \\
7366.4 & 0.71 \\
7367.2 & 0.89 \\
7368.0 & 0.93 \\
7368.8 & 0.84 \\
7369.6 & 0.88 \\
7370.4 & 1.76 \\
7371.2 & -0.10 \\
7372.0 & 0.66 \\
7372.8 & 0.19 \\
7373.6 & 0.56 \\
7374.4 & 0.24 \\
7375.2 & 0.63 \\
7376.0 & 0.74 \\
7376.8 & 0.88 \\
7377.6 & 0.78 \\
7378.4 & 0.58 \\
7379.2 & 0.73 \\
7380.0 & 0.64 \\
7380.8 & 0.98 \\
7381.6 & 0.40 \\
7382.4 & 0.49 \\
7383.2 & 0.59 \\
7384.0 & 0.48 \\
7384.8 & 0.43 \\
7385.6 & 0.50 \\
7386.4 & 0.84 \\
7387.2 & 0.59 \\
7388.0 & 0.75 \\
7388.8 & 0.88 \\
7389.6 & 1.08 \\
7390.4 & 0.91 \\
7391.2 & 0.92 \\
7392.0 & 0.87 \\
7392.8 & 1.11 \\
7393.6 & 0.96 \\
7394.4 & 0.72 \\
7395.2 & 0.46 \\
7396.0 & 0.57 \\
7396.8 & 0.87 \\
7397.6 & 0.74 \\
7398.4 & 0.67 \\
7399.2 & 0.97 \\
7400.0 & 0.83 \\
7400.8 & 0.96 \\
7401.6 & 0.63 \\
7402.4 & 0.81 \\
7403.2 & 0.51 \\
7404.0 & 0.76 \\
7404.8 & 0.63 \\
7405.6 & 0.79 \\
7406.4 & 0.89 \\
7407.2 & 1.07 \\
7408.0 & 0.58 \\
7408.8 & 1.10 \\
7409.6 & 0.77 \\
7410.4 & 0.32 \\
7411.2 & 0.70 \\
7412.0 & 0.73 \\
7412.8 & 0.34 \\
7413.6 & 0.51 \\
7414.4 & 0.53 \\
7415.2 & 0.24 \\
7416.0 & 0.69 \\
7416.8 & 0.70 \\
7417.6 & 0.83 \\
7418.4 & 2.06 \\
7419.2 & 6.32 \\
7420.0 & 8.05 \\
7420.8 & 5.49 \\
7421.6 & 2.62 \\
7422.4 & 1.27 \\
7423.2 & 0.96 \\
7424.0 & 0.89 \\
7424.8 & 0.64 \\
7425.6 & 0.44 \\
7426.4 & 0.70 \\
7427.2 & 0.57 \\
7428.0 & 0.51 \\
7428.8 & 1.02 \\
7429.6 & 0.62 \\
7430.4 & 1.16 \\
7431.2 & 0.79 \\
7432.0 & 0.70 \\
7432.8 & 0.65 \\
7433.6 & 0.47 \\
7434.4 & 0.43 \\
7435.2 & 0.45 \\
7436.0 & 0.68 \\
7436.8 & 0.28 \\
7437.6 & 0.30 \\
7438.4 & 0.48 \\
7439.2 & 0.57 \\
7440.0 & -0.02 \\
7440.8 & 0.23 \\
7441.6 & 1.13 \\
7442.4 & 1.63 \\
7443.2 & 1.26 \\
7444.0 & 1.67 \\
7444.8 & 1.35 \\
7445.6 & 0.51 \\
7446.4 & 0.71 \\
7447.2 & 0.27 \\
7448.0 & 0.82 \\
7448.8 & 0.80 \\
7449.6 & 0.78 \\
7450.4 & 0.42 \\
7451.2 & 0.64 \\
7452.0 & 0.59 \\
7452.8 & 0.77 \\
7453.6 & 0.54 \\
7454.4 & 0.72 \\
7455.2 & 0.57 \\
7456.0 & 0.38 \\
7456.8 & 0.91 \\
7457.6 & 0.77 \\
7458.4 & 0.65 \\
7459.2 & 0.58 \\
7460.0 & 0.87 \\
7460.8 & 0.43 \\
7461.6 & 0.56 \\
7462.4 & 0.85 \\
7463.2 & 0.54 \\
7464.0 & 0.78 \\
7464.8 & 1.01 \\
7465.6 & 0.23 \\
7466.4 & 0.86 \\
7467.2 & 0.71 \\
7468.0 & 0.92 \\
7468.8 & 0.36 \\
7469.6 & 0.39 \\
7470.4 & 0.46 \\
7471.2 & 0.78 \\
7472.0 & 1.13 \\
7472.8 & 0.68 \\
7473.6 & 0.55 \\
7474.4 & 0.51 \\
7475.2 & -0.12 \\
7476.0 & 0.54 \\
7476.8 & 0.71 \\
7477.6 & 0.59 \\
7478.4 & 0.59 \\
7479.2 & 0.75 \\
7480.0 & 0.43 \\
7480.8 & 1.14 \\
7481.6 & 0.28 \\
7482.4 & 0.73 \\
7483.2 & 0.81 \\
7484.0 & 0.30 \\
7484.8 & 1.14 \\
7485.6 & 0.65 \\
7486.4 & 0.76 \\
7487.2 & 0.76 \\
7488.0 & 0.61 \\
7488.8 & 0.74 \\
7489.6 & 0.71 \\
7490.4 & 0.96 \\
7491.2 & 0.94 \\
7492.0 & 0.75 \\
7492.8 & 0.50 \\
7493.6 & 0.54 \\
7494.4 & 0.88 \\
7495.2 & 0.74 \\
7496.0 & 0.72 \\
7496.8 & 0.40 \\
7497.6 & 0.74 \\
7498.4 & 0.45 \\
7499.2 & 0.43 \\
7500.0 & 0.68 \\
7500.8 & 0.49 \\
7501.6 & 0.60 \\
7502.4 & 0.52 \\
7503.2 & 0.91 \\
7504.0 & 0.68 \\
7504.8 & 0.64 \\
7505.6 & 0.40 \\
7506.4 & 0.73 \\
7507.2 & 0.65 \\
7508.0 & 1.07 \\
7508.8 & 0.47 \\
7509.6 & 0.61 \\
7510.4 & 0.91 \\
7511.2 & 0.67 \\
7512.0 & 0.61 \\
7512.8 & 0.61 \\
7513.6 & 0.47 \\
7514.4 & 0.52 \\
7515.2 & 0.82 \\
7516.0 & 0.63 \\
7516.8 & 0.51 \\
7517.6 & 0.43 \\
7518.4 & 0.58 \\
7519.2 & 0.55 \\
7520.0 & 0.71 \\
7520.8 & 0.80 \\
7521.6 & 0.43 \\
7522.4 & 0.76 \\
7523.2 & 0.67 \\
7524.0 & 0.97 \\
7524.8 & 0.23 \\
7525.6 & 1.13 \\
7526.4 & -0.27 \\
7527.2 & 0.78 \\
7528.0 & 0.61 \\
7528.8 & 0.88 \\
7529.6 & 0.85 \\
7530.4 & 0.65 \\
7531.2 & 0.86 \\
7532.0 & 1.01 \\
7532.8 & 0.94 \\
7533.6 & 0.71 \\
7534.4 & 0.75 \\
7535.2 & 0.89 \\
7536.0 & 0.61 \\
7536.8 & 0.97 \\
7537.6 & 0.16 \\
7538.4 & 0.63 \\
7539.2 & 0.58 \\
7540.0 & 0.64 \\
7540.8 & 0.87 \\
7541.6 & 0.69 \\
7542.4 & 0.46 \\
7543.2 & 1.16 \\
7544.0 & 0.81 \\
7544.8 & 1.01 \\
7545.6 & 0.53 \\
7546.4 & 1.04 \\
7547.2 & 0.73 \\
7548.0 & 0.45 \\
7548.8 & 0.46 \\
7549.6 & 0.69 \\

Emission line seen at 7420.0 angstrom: H-alpha 6563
